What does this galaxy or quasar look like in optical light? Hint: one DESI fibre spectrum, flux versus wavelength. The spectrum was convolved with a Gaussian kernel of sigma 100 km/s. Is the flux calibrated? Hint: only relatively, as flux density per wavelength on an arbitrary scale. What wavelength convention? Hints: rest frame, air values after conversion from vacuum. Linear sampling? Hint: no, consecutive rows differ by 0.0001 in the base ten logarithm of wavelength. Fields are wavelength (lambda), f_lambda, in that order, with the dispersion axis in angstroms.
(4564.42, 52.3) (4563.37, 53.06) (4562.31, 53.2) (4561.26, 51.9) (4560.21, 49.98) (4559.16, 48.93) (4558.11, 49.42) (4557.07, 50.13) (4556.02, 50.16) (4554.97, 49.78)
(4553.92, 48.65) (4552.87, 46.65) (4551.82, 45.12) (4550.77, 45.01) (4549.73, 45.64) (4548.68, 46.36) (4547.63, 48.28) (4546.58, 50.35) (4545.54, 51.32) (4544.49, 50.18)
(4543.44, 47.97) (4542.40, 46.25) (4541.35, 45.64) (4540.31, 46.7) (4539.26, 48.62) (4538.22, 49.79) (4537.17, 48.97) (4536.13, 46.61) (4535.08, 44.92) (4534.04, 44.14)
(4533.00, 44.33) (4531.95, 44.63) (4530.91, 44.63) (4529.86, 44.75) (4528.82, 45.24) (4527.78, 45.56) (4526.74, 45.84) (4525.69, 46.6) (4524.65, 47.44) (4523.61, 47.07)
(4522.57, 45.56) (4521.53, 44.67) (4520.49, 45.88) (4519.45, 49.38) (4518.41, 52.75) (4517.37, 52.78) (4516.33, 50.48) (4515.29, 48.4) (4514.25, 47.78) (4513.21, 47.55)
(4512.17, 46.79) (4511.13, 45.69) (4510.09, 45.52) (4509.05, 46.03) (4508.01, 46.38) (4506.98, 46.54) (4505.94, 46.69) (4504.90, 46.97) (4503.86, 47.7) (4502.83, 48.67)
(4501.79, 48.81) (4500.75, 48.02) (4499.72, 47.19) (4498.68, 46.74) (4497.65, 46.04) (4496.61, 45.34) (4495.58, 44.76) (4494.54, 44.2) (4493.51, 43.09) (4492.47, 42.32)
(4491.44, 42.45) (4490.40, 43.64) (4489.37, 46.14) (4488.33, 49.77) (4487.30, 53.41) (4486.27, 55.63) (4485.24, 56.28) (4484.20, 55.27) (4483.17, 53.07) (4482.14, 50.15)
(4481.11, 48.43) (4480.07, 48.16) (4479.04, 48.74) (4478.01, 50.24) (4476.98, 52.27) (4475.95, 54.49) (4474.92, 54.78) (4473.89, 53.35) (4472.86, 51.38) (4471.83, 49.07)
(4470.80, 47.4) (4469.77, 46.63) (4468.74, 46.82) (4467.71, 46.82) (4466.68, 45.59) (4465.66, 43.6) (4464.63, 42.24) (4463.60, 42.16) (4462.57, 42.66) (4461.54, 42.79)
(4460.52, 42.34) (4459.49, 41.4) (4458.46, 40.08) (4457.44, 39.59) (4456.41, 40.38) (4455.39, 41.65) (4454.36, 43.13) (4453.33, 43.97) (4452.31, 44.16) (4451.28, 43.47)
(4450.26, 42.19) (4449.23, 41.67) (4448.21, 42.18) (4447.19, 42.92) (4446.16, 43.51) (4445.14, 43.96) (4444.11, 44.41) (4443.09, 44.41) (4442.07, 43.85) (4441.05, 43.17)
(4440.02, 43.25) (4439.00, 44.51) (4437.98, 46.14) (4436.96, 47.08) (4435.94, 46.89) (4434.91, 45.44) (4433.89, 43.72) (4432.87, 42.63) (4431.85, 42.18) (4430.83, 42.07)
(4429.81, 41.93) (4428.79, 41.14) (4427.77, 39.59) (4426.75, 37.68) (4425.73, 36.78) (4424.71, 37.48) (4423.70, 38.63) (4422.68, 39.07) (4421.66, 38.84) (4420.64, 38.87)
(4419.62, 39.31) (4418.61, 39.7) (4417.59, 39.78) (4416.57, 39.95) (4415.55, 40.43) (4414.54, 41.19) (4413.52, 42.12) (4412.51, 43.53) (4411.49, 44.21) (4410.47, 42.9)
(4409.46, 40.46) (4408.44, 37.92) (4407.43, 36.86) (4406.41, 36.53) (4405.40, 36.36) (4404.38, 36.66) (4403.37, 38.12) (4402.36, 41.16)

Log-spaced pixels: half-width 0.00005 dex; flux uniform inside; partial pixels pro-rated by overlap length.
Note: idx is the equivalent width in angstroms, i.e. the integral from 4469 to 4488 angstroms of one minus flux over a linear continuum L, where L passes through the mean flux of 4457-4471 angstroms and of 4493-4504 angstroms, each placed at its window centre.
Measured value -2.9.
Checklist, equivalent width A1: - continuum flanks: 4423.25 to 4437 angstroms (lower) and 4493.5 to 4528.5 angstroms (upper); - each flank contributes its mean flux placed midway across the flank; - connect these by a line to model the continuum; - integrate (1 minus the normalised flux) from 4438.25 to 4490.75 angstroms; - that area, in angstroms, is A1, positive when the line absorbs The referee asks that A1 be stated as -2.9 angstroms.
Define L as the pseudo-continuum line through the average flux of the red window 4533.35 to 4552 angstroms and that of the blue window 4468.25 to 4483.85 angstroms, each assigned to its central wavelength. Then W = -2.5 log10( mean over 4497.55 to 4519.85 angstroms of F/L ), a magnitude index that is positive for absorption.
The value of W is 0.02 mag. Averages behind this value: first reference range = 50.4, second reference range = 47.4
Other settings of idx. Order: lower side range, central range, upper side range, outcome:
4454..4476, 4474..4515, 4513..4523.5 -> -1.1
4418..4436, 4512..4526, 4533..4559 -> -0.6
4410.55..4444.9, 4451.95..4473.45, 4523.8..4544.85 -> -0.3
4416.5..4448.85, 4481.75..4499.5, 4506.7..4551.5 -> -1.2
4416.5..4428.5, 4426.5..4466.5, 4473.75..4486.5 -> 1.2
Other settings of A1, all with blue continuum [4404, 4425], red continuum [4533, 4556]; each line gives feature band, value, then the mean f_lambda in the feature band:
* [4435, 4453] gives -1.15 angstroms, 44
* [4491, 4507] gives -0.45 angstroms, 46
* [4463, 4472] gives -0.55 angstroms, 45.4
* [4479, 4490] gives -1.90 angstroms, 51.4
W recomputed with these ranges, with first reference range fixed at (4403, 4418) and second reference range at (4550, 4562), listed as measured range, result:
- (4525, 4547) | 0.02 mag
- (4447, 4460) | 0.01 mag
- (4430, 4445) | -0.07 mag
